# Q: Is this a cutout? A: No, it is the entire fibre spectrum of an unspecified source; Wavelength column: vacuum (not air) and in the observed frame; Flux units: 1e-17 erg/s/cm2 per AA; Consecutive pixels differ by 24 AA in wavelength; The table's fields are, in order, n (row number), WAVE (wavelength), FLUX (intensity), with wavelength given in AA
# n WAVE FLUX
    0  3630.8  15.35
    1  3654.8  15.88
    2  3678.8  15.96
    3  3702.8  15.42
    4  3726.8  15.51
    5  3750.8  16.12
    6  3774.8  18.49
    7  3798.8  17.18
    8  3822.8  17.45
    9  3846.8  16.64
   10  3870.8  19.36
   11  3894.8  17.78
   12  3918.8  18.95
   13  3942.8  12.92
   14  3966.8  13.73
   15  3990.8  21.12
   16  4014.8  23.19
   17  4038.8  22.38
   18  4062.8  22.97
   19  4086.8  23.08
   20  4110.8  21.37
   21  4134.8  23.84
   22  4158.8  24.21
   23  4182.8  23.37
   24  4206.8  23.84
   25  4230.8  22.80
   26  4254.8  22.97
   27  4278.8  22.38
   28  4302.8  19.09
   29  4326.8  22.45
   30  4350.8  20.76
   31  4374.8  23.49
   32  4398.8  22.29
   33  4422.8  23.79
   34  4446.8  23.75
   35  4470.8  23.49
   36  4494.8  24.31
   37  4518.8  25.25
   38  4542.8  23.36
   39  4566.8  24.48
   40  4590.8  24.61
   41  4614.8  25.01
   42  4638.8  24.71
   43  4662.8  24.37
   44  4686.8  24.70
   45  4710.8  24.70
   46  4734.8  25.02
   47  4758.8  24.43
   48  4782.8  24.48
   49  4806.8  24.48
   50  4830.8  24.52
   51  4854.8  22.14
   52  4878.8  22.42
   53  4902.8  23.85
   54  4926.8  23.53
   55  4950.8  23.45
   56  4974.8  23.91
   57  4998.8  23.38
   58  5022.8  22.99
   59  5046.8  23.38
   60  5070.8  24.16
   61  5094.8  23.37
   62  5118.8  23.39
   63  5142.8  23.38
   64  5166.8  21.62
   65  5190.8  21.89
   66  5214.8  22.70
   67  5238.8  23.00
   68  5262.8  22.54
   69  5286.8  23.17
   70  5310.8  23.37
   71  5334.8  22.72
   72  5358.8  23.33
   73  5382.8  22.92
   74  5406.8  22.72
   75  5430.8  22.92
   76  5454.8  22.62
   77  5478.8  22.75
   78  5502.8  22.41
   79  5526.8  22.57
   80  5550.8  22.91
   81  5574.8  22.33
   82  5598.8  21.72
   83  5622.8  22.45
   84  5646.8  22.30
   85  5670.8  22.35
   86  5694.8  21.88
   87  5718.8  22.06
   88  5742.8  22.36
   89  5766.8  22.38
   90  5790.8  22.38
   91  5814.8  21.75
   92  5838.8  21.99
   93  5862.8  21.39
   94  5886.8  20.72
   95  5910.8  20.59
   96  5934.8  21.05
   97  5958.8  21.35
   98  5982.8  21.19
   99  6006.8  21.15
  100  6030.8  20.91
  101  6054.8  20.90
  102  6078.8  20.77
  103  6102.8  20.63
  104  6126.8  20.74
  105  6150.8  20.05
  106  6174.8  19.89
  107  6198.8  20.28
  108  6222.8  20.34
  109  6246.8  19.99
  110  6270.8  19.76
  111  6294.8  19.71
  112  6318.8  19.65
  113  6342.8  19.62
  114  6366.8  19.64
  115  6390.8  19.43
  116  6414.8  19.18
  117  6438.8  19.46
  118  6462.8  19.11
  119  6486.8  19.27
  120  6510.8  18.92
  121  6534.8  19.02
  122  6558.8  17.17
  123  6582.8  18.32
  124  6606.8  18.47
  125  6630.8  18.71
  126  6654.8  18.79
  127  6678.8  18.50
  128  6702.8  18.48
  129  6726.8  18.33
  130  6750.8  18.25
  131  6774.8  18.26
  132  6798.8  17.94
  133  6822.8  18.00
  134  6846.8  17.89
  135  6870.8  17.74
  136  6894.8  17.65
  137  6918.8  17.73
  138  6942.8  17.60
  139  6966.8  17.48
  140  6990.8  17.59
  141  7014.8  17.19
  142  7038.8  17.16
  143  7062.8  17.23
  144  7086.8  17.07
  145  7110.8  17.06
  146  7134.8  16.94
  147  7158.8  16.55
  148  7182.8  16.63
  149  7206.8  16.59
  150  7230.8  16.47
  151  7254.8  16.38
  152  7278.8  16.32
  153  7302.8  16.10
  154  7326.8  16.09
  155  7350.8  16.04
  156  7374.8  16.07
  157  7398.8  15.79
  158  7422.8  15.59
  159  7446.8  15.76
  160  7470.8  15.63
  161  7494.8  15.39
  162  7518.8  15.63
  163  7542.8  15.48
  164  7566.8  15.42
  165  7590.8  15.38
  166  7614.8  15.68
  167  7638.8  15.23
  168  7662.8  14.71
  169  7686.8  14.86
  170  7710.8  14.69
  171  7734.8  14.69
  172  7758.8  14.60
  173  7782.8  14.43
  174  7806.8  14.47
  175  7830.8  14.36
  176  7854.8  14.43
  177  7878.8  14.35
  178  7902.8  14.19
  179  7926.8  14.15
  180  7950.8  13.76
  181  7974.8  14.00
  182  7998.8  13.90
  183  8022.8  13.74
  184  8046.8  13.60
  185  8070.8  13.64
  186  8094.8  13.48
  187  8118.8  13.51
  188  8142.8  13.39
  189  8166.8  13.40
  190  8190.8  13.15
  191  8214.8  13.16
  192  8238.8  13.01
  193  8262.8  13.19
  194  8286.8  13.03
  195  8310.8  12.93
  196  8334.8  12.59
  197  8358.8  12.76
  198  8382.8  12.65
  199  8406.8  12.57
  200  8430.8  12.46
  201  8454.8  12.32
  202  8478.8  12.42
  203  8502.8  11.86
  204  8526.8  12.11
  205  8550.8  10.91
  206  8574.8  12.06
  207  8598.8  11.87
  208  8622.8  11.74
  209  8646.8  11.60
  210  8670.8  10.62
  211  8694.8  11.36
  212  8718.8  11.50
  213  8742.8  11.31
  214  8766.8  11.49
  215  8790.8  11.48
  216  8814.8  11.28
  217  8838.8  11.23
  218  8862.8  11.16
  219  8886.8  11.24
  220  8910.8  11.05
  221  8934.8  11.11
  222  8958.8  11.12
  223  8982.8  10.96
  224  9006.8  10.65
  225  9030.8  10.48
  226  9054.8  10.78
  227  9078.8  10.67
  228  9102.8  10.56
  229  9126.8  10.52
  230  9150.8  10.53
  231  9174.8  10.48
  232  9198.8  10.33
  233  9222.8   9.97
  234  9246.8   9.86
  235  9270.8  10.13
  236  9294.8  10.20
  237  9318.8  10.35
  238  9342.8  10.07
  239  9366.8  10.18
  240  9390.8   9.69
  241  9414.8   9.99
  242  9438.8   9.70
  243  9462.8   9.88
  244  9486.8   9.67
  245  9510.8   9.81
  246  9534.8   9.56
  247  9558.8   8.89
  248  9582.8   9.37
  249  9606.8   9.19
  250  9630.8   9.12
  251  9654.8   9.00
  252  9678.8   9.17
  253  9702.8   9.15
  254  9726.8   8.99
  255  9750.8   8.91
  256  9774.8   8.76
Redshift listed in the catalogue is 0.00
